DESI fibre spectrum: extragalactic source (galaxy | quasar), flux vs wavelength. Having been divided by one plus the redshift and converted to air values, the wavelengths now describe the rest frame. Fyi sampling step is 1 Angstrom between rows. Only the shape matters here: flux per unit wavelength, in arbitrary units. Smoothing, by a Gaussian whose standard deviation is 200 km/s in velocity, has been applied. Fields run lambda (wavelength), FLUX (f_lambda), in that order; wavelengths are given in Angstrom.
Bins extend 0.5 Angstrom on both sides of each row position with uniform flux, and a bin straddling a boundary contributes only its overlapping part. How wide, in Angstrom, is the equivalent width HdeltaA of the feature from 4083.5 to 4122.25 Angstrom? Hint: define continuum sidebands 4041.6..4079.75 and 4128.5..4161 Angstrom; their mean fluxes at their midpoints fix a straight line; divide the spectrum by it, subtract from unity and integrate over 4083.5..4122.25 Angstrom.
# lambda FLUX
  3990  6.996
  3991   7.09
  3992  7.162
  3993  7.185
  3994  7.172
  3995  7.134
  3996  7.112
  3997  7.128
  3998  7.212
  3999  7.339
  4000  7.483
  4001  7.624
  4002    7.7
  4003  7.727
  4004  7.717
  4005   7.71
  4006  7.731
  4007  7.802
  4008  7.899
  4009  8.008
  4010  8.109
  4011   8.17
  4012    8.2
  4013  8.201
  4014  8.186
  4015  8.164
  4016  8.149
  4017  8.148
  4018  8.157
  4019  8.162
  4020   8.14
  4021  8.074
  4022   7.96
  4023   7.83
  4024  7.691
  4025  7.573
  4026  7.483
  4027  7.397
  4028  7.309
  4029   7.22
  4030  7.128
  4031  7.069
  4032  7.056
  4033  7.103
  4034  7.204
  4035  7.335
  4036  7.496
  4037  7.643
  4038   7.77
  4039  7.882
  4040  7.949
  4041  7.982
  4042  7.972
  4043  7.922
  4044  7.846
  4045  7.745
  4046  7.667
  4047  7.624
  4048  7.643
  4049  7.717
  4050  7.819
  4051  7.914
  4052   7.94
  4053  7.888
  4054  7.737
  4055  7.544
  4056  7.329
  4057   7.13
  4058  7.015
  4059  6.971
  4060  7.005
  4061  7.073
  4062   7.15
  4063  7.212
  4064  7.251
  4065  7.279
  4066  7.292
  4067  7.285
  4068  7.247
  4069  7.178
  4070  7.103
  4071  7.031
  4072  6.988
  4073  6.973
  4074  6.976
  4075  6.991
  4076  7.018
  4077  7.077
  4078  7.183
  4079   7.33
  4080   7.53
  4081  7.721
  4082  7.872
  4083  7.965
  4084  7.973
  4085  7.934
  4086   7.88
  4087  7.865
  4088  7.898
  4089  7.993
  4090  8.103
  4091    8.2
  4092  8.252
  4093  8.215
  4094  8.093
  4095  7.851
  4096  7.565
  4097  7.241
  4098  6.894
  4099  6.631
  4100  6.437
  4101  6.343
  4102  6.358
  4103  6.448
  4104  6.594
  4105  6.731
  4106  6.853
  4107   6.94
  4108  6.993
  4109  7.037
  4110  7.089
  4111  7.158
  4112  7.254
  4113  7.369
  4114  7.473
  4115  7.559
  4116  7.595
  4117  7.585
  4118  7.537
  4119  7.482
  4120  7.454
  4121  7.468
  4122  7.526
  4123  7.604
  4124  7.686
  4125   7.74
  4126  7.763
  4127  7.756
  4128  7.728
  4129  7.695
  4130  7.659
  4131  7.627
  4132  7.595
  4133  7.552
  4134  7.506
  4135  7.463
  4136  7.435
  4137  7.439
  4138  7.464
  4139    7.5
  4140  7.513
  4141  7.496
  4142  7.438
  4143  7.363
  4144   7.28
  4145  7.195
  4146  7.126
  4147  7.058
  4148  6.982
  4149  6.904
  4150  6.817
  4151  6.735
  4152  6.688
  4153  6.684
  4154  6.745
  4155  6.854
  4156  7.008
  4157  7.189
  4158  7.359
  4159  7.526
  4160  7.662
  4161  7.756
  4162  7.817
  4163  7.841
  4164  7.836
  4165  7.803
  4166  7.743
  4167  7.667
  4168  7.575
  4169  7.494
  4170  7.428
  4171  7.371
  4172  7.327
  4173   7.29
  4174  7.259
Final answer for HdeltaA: -0.3 Angstrom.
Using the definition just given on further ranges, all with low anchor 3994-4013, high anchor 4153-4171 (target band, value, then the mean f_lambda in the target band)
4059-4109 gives 1.71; 7.3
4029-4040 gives 0.33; 7.39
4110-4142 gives -0.10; 7.53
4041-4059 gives -0.15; 7.66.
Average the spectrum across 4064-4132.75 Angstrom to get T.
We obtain 7.39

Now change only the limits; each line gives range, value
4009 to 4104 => 7.54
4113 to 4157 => 7.36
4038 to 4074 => 7.46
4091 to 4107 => 7.13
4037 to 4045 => 7.88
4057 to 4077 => 7.11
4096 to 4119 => 7.03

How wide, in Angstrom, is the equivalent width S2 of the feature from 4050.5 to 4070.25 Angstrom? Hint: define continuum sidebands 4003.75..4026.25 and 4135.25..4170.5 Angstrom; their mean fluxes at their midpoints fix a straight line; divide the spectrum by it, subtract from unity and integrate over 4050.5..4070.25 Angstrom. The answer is 1.1 Angstrom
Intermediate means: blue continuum 7.98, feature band 7.33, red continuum 7.33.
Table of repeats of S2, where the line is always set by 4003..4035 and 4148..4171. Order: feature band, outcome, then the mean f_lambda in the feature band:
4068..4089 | 0.4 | 7.43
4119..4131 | -0.3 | 7.64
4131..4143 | -0.2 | 7.49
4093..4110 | 1.2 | 6.98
